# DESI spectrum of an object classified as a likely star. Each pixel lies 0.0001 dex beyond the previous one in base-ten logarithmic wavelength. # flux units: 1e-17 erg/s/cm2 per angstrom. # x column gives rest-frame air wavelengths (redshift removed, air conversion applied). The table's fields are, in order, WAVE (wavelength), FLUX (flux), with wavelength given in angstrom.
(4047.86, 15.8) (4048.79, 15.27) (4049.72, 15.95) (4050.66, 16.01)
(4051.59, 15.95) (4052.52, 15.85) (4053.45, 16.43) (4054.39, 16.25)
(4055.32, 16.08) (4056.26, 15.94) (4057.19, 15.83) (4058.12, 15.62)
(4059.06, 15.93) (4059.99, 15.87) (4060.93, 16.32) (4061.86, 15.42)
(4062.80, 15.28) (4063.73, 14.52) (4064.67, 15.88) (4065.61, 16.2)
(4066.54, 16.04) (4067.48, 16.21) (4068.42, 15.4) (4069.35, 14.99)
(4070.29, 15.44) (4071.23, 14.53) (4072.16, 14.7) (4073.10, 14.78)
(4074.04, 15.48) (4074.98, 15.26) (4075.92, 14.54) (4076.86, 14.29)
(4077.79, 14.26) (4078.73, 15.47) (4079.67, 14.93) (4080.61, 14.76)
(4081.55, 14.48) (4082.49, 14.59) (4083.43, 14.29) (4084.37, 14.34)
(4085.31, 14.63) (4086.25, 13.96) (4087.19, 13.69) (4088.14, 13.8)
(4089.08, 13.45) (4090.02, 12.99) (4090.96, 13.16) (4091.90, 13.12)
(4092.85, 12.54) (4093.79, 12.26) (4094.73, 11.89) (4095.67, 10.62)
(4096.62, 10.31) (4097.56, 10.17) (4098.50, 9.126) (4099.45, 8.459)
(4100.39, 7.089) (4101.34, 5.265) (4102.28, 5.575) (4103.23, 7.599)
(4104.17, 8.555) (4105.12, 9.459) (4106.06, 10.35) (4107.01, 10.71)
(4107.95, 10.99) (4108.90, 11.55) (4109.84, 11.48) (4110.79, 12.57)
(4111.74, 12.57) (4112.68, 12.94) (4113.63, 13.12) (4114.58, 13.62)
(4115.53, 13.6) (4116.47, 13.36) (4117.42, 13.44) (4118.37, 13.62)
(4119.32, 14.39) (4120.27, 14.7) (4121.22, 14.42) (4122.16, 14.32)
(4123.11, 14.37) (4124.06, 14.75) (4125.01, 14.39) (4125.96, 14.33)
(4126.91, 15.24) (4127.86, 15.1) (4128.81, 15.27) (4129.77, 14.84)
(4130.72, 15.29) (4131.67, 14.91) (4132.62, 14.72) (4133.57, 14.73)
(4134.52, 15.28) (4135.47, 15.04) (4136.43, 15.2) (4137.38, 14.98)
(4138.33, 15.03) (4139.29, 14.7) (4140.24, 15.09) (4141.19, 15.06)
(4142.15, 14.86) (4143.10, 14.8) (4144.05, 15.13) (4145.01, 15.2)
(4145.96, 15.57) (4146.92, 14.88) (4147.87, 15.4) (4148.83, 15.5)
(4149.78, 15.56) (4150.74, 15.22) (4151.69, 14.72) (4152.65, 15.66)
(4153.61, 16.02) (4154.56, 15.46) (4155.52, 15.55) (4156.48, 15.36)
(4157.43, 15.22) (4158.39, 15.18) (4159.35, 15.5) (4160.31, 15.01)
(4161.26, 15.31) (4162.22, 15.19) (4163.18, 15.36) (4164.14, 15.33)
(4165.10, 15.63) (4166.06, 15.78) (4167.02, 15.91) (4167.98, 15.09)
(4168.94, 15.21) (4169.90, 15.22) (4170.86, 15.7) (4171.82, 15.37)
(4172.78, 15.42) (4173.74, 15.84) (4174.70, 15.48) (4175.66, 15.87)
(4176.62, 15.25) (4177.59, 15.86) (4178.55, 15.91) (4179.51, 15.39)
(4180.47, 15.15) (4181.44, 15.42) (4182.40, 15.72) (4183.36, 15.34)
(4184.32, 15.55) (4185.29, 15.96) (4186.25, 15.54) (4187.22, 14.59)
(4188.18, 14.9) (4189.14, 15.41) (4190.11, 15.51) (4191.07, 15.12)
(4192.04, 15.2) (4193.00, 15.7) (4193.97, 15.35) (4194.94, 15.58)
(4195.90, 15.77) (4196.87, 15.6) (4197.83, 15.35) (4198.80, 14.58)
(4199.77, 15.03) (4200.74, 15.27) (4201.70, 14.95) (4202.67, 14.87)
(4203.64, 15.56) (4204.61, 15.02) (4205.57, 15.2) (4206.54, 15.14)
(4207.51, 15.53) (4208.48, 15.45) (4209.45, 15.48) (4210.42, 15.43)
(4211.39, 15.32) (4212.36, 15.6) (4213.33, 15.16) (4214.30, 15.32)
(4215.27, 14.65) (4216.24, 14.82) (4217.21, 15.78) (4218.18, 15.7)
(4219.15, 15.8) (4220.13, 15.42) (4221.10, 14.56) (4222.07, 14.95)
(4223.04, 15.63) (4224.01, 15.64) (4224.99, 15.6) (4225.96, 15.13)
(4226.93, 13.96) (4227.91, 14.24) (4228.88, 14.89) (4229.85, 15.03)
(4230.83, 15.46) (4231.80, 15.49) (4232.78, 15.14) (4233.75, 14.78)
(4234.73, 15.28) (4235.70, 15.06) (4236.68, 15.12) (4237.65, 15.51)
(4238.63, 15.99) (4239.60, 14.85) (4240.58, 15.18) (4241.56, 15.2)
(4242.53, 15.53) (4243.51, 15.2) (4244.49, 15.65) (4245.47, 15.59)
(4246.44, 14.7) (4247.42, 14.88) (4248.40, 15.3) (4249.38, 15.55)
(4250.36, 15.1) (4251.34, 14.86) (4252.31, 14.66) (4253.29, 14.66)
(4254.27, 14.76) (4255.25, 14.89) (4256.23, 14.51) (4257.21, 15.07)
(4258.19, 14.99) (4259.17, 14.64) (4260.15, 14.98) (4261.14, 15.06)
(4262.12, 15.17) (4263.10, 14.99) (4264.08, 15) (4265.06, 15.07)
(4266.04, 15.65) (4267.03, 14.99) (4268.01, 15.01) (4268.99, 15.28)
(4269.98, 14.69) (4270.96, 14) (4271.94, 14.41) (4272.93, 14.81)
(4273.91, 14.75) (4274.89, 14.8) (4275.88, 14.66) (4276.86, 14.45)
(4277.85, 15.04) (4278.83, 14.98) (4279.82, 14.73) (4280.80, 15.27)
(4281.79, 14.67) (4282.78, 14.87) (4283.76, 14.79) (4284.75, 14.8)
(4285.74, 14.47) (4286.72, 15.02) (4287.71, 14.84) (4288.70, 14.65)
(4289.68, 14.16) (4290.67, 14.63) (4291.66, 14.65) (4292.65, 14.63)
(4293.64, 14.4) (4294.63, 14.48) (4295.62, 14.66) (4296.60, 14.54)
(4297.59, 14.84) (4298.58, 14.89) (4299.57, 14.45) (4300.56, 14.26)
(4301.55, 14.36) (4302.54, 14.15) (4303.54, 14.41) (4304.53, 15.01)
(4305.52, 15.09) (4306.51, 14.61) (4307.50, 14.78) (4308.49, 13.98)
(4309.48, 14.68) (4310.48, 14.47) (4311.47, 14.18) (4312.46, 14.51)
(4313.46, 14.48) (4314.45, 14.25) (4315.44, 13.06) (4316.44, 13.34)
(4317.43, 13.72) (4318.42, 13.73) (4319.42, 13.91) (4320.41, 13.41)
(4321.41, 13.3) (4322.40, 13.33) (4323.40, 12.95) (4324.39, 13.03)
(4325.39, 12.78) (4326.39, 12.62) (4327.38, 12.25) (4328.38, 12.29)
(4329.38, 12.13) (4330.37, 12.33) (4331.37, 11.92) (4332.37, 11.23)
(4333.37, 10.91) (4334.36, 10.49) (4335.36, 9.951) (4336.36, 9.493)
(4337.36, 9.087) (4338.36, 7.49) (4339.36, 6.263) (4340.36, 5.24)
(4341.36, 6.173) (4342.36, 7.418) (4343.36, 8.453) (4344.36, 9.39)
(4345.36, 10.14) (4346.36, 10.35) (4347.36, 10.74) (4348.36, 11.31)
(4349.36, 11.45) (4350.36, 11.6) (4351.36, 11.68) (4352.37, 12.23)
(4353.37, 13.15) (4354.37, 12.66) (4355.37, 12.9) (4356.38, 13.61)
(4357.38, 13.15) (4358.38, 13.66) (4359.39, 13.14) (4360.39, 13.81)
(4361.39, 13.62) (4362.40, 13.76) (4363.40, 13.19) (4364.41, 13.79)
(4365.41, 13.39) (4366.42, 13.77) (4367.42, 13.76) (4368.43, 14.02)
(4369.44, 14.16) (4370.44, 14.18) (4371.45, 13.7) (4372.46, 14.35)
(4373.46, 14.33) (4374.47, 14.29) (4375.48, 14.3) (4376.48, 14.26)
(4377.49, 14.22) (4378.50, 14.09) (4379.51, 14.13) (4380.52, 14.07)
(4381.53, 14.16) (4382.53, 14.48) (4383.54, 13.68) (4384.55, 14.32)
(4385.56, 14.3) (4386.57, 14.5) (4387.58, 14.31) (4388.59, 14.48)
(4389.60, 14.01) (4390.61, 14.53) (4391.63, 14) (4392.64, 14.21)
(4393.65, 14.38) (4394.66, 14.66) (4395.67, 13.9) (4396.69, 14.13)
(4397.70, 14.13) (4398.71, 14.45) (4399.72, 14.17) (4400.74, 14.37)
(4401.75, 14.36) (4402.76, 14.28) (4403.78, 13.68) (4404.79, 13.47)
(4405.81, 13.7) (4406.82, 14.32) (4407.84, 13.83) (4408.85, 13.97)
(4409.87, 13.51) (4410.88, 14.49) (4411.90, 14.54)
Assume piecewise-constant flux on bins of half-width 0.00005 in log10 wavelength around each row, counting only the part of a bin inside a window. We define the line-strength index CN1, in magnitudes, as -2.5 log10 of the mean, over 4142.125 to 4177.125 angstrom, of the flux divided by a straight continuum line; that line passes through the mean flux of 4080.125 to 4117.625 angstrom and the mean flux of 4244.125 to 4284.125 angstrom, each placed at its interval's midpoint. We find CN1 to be -0.190 mag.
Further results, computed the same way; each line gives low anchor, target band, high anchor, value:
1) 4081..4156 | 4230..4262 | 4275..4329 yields -0.09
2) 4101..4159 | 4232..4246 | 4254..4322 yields -0.07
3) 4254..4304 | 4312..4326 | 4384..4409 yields 0.08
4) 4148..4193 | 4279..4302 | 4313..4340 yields -0.15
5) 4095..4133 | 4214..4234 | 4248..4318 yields -0.10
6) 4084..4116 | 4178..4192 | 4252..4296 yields -0.18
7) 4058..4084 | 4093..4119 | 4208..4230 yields 0.37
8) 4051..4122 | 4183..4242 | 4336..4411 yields -0.16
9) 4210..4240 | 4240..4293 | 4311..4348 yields -0.09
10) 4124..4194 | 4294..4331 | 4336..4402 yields -0.03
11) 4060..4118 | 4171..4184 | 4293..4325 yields -0.16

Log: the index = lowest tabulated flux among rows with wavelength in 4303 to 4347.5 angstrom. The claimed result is 5.24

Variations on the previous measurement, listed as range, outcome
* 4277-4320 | 13.06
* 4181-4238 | 13.96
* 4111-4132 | 12.57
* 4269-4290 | 14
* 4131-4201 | 14.58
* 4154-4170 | 15.01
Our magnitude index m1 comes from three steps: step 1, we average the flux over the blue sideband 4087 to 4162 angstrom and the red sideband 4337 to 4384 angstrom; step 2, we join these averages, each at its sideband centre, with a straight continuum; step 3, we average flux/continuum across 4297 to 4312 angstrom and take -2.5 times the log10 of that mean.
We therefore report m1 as -0.16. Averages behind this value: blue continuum 13.4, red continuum 12.3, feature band 14.5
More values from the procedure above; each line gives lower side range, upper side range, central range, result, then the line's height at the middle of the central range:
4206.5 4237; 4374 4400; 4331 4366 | 0.29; 14.5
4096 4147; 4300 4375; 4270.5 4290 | -0.17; 12.6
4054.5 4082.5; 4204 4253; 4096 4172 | 0.11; 15.3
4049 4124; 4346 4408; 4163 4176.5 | -0.15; 13.6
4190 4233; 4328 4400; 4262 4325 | -0.05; 13.8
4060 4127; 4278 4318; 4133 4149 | -0.12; 13.5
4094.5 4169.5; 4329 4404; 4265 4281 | -0.14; 13.1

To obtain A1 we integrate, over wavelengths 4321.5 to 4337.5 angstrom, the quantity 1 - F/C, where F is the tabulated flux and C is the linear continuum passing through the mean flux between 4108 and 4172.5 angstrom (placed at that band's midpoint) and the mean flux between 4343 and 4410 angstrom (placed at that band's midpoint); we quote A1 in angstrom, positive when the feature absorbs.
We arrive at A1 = 2.3 angstrom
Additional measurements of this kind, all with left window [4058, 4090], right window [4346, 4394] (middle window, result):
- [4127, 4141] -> -0.3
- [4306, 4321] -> -0.3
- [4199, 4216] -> -1.1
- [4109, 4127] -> 1.3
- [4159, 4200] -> -2.8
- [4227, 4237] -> -0.6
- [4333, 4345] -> 4.7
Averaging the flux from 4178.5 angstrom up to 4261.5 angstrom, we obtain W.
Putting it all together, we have 15.2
